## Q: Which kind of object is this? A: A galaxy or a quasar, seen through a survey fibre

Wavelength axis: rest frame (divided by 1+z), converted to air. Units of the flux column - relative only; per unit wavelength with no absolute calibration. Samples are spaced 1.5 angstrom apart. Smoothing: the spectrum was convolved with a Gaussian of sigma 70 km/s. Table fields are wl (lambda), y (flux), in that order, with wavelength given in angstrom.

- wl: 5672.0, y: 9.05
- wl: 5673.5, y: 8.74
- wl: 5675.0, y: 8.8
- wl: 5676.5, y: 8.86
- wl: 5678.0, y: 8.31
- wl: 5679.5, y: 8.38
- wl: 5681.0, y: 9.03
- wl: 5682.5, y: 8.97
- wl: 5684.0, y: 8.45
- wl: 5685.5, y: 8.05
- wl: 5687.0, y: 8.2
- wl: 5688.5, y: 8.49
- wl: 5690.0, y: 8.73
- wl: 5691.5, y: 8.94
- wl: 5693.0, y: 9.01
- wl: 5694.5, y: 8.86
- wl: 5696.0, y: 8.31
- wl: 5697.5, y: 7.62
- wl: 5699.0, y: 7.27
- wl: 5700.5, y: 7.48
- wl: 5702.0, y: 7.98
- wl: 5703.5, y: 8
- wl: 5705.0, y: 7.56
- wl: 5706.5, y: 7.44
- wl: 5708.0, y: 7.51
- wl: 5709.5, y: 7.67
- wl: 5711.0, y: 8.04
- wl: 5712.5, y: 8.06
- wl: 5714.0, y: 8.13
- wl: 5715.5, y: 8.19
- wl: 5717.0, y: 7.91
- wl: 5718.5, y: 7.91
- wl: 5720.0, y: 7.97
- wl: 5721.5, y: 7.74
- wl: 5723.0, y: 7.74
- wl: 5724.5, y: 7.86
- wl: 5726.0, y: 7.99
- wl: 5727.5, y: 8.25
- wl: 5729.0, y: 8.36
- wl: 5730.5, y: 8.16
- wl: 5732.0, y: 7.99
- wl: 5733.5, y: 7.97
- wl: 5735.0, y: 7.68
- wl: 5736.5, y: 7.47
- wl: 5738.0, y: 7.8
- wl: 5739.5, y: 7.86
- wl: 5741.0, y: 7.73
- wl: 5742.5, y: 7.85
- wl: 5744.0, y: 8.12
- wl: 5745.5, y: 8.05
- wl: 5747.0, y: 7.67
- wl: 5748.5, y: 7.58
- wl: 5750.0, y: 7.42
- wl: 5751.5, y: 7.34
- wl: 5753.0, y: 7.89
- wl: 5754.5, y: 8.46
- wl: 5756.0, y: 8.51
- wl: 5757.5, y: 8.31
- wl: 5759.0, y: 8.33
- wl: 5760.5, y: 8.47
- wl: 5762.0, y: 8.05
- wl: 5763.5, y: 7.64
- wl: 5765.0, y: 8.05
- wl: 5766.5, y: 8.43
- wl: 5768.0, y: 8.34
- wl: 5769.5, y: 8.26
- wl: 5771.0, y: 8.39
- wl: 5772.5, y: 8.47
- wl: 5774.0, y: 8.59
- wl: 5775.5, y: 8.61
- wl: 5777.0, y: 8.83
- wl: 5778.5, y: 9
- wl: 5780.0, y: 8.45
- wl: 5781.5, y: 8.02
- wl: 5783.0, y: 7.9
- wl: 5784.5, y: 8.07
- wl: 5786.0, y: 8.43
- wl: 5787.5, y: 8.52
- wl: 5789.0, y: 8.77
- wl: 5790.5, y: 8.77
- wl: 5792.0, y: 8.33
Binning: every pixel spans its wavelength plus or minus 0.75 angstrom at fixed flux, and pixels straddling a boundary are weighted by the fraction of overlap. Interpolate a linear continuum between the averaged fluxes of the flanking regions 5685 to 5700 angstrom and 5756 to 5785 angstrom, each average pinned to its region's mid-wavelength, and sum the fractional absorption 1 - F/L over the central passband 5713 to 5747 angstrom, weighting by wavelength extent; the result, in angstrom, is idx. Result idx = 1.6 angstrom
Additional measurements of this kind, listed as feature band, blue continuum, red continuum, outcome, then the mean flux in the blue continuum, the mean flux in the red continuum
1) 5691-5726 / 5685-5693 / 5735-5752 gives 1.2 angstrom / 8.54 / 7.72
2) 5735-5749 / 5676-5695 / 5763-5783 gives 1.1 angstrom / 8.63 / 8.38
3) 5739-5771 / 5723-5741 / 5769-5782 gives 0.8 angstrom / 7.93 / 8.53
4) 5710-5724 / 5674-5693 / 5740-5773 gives 0.7 angstrom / 8.62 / 8.06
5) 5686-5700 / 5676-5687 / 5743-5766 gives 0.2 angstrom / 8.55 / 8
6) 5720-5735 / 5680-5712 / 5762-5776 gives 0.4 angstrom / 8.17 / 8.29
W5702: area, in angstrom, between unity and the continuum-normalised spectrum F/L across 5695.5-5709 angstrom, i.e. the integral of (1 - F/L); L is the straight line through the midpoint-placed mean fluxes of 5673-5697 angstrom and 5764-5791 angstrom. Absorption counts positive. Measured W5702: 1.4 angstrom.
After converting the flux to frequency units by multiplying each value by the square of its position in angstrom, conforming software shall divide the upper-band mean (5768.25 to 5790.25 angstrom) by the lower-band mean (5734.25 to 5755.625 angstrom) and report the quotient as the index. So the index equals 1.1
